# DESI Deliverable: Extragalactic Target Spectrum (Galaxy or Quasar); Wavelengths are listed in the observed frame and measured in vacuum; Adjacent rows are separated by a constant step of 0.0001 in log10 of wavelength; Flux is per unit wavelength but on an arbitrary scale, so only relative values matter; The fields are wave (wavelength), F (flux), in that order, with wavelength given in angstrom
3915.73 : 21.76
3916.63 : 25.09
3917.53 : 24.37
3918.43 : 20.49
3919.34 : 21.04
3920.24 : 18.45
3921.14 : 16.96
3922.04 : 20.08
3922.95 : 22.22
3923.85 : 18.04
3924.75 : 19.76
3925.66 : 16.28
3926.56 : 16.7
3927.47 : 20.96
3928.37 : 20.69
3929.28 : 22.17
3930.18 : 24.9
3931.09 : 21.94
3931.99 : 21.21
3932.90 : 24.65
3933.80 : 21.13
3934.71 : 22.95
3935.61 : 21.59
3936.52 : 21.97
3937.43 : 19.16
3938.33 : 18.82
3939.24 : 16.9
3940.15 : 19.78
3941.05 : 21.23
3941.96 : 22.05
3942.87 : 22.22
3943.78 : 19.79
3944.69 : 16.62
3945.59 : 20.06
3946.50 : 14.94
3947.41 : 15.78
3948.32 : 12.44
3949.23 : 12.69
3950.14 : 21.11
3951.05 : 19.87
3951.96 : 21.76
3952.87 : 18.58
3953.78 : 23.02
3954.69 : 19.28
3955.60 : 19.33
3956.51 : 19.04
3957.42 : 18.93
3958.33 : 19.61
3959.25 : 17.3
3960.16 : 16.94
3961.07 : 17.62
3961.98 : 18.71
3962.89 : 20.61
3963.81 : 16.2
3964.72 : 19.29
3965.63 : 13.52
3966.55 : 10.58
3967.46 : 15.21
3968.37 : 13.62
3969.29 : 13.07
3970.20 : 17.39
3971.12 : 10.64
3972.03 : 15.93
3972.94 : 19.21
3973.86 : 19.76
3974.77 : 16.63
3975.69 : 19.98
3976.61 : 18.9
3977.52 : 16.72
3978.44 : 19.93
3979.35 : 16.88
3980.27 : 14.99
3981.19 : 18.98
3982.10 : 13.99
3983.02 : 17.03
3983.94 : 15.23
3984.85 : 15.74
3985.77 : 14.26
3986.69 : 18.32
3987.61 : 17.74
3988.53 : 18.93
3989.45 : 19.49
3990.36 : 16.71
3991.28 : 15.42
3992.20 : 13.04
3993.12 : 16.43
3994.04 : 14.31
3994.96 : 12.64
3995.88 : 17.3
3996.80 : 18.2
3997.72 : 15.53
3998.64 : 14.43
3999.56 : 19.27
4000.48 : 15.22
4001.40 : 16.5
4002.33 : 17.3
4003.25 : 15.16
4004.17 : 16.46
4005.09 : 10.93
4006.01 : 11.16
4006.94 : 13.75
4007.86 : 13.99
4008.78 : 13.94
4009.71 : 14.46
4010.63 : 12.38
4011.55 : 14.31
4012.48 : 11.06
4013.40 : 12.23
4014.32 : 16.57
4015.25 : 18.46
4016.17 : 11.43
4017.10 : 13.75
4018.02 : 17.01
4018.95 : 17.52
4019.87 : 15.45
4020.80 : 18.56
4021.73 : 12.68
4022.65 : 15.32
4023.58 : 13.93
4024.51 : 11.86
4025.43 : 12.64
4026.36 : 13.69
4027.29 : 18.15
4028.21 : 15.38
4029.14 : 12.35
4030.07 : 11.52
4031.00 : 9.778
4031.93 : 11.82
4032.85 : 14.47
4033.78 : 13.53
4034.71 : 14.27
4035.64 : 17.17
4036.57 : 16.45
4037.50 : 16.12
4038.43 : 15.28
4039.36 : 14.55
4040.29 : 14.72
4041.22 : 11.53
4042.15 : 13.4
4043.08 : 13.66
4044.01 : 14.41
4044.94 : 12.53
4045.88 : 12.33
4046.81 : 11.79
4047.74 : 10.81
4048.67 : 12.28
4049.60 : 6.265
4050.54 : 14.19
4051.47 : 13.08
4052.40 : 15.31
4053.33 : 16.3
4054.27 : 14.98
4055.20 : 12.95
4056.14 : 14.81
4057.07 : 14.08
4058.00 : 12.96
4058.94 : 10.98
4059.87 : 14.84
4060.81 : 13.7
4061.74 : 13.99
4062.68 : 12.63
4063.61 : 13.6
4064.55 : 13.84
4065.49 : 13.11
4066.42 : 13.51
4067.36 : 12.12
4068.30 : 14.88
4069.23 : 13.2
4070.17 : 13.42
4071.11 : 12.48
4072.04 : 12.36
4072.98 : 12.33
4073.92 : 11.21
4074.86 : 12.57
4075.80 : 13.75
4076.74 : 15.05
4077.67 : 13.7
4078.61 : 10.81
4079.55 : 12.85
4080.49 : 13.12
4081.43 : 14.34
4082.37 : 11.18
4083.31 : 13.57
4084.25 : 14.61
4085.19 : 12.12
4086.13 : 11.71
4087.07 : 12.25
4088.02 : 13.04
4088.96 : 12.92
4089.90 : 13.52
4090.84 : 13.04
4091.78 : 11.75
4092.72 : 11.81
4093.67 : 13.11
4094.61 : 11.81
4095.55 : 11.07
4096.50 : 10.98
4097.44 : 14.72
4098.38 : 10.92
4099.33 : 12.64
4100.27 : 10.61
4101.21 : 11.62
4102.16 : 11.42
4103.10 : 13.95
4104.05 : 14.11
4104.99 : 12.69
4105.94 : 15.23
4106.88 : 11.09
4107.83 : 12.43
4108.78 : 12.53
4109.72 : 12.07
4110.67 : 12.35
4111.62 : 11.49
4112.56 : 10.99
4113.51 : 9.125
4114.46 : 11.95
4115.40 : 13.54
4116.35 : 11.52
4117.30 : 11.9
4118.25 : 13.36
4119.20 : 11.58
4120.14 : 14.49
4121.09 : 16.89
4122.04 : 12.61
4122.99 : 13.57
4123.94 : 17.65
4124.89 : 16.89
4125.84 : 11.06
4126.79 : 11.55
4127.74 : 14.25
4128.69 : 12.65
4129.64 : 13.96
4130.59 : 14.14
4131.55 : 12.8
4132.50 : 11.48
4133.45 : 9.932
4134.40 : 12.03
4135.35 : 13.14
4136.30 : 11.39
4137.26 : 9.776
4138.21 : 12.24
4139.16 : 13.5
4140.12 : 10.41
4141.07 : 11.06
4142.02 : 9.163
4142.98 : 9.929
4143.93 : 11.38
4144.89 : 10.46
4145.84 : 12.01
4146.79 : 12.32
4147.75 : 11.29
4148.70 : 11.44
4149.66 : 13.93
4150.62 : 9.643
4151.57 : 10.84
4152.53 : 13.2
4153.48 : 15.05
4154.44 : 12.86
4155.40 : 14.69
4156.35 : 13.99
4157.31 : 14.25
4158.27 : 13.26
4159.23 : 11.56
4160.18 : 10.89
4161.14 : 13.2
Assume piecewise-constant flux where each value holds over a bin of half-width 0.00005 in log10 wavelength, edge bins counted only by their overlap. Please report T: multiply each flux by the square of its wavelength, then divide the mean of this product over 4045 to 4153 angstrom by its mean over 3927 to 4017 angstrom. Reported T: 0.78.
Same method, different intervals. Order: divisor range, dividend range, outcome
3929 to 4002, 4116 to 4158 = 0.77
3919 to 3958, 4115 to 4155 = 0.70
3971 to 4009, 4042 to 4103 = 0.83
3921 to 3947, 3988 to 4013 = 0.77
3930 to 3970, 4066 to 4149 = 0.72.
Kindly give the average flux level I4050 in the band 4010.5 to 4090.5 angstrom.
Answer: 13.6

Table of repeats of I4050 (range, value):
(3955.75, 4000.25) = 16.7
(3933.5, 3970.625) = 18.3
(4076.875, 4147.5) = 12.4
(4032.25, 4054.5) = 13.7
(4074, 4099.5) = 12.7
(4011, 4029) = 14.7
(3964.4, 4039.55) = 15.3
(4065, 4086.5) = 13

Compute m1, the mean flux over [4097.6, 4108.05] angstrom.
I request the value 12.5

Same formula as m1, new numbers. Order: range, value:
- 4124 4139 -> 12.7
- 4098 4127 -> 12.7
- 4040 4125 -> 12.9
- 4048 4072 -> 13.3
